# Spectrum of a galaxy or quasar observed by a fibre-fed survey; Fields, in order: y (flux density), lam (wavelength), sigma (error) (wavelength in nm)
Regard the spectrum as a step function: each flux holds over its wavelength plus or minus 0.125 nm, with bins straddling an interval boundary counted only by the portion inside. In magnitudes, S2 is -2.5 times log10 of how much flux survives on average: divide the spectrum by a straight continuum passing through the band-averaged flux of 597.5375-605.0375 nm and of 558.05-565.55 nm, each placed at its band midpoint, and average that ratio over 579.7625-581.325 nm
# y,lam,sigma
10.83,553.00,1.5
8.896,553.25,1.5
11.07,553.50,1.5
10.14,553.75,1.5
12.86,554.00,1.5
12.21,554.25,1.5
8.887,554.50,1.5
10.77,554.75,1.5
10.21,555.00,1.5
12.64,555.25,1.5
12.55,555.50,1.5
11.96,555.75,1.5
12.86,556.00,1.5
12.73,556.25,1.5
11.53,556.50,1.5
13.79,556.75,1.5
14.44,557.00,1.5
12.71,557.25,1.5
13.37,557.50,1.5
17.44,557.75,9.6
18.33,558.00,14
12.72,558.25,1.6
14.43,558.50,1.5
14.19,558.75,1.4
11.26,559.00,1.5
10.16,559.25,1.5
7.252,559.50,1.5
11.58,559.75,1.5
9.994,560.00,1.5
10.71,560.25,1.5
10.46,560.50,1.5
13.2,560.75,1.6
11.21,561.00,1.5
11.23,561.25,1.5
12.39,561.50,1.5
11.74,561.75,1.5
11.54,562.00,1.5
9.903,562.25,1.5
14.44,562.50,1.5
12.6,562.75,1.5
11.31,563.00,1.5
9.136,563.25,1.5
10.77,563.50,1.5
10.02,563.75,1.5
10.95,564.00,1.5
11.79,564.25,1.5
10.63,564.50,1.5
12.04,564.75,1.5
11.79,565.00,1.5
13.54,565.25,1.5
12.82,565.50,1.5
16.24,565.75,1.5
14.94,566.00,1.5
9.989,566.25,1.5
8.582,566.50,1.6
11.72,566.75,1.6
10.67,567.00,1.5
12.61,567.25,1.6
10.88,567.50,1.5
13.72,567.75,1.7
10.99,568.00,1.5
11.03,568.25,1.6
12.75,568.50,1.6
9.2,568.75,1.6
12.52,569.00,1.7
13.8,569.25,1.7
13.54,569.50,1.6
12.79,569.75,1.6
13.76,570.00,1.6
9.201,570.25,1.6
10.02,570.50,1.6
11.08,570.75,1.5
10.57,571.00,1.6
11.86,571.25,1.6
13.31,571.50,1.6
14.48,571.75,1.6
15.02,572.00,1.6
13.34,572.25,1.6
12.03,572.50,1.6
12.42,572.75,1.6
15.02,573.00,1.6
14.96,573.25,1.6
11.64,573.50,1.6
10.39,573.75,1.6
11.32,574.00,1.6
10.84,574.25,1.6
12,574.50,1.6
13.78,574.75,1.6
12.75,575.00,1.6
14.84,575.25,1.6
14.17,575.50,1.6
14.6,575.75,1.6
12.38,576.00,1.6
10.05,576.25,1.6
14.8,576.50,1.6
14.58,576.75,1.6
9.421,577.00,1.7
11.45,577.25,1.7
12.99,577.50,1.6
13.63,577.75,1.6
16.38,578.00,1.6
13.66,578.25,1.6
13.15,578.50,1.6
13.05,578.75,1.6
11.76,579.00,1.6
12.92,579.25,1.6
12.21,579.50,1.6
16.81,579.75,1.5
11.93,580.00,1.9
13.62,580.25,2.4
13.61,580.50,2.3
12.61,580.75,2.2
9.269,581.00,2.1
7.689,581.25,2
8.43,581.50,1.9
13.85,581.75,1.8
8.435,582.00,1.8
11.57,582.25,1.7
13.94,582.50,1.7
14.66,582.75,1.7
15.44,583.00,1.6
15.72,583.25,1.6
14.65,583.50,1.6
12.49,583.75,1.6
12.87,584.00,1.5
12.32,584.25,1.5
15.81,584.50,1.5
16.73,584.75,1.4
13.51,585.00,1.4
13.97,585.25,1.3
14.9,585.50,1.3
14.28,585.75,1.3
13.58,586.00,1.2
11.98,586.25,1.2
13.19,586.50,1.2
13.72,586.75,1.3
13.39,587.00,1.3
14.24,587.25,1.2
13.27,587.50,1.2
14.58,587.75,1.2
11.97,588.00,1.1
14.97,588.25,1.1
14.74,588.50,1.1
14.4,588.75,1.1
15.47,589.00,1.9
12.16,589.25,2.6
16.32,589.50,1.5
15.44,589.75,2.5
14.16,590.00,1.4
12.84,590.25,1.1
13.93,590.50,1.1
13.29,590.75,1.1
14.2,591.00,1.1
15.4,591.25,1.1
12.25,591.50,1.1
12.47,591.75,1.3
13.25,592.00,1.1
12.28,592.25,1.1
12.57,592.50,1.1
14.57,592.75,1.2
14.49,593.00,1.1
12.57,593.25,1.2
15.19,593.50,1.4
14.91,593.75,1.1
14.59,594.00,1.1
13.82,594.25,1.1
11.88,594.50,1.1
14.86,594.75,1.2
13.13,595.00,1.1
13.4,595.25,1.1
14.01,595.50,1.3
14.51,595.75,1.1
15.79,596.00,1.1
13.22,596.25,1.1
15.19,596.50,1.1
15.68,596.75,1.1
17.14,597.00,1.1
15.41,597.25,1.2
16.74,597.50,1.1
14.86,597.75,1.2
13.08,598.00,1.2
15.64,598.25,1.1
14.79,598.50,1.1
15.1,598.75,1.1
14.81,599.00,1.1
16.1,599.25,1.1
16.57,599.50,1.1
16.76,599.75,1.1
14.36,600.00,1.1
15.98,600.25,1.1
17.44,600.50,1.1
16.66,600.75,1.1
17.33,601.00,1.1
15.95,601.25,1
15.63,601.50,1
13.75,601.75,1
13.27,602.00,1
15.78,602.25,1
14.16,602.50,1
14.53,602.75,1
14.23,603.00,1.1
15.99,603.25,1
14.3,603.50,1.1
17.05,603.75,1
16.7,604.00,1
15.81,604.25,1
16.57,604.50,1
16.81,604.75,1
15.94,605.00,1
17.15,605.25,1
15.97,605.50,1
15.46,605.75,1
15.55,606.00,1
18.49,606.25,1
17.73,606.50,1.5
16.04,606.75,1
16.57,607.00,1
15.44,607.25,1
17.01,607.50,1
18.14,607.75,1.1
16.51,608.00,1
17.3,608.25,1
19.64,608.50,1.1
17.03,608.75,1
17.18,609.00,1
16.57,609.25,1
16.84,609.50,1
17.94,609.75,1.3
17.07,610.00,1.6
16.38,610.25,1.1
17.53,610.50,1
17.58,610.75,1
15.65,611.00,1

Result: 0.13 mag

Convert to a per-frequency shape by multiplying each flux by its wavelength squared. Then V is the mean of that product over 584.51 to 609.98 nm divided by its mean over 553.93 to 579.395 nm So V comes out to 1.4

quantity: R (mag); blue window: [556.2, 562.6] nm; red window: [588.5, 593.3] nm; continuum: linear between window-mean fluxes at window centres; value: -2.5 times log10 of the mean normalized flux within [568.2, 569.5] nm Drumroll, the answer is 0.07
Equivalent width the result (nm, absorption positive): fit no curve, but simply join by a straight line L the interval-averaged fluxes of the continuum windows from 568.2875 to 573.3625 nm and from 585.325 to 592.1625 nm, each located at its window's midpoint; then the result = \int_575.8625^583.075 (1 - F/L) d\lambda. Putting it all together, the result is 0.346 nm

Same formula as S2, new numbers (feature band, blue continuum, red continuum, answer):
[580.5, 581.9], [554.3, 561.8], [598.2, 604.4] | 0.30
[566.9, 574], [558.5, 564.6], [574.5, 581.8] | -0.02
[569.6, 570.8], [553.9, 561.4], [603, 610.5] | 0.17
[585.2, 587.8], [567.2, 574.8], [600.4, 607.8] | 0.03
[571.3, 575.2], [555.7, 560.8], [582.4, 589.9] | 0.04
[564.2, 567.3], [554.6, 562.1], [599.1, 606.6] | 0.07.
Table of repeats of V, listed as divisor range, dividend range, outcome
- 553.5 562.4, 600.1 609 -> 1.58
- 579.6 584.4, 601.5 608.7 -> 1.38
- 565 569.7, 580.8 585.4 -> 1.11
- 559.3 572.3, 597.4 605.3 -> 1.50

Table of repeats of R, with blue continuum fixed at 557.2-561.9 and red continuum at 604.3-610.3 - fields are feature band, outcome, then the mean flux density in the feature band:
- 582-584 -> 0.07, 13.6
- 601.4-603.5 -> 0.12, 14.6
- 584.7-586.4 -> 0.06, 14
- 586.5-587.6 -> 0.10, 13.6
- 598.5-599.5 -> 0.05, 15.4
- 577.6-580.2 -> 0.05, 13.5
